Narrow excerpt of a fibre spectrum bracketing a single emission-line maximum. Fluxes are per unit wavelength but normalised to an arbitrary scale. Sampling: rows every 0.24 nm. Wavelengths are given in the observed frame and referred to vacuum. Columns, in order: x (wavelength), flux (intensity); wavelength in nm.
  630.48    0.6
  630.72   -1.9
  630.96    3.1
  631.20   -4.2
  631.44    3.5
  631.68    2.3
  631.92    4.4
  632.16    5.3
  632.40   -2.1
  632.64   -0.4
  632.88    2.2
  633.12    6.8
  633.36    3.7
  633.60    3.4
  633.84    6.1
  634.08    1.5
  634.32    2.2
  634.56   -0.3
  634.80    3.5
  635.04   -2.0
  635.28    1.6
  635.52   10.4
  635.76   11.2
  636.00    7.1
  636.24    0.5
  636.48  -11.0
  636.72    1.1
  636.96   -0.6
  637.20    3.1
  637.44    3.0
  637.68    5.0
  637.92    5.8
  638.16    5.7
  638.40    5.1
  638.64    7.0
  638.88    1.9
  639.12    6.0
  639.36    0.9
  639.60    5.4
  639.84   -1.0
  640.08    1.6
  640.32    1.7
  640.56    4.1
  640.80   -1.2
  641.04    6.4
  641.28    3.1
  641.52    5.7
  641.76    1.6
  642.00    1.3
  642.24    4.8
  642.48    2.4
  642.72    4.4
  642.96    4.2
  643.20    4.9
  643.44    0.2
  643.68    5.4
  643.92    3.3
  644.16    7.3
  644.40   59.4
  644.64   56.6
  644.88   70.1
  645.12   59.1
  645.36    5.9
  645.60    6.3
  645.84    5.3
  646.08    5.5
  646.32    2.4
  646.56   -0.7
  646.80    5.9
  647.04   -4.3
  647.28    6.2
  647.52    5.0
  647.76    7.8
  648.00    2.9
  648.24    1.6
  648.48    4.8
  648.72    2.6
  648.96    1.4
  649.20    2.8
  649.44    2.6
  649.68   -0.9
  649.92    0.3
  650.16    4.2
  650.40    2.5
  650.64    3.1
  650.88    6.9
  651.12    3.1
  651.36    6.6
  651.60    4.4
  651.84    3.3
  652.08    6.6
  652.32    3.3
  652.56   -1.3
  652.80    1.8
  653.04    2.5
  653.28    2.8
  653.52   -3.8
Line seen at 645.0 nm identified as [O II] 3727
